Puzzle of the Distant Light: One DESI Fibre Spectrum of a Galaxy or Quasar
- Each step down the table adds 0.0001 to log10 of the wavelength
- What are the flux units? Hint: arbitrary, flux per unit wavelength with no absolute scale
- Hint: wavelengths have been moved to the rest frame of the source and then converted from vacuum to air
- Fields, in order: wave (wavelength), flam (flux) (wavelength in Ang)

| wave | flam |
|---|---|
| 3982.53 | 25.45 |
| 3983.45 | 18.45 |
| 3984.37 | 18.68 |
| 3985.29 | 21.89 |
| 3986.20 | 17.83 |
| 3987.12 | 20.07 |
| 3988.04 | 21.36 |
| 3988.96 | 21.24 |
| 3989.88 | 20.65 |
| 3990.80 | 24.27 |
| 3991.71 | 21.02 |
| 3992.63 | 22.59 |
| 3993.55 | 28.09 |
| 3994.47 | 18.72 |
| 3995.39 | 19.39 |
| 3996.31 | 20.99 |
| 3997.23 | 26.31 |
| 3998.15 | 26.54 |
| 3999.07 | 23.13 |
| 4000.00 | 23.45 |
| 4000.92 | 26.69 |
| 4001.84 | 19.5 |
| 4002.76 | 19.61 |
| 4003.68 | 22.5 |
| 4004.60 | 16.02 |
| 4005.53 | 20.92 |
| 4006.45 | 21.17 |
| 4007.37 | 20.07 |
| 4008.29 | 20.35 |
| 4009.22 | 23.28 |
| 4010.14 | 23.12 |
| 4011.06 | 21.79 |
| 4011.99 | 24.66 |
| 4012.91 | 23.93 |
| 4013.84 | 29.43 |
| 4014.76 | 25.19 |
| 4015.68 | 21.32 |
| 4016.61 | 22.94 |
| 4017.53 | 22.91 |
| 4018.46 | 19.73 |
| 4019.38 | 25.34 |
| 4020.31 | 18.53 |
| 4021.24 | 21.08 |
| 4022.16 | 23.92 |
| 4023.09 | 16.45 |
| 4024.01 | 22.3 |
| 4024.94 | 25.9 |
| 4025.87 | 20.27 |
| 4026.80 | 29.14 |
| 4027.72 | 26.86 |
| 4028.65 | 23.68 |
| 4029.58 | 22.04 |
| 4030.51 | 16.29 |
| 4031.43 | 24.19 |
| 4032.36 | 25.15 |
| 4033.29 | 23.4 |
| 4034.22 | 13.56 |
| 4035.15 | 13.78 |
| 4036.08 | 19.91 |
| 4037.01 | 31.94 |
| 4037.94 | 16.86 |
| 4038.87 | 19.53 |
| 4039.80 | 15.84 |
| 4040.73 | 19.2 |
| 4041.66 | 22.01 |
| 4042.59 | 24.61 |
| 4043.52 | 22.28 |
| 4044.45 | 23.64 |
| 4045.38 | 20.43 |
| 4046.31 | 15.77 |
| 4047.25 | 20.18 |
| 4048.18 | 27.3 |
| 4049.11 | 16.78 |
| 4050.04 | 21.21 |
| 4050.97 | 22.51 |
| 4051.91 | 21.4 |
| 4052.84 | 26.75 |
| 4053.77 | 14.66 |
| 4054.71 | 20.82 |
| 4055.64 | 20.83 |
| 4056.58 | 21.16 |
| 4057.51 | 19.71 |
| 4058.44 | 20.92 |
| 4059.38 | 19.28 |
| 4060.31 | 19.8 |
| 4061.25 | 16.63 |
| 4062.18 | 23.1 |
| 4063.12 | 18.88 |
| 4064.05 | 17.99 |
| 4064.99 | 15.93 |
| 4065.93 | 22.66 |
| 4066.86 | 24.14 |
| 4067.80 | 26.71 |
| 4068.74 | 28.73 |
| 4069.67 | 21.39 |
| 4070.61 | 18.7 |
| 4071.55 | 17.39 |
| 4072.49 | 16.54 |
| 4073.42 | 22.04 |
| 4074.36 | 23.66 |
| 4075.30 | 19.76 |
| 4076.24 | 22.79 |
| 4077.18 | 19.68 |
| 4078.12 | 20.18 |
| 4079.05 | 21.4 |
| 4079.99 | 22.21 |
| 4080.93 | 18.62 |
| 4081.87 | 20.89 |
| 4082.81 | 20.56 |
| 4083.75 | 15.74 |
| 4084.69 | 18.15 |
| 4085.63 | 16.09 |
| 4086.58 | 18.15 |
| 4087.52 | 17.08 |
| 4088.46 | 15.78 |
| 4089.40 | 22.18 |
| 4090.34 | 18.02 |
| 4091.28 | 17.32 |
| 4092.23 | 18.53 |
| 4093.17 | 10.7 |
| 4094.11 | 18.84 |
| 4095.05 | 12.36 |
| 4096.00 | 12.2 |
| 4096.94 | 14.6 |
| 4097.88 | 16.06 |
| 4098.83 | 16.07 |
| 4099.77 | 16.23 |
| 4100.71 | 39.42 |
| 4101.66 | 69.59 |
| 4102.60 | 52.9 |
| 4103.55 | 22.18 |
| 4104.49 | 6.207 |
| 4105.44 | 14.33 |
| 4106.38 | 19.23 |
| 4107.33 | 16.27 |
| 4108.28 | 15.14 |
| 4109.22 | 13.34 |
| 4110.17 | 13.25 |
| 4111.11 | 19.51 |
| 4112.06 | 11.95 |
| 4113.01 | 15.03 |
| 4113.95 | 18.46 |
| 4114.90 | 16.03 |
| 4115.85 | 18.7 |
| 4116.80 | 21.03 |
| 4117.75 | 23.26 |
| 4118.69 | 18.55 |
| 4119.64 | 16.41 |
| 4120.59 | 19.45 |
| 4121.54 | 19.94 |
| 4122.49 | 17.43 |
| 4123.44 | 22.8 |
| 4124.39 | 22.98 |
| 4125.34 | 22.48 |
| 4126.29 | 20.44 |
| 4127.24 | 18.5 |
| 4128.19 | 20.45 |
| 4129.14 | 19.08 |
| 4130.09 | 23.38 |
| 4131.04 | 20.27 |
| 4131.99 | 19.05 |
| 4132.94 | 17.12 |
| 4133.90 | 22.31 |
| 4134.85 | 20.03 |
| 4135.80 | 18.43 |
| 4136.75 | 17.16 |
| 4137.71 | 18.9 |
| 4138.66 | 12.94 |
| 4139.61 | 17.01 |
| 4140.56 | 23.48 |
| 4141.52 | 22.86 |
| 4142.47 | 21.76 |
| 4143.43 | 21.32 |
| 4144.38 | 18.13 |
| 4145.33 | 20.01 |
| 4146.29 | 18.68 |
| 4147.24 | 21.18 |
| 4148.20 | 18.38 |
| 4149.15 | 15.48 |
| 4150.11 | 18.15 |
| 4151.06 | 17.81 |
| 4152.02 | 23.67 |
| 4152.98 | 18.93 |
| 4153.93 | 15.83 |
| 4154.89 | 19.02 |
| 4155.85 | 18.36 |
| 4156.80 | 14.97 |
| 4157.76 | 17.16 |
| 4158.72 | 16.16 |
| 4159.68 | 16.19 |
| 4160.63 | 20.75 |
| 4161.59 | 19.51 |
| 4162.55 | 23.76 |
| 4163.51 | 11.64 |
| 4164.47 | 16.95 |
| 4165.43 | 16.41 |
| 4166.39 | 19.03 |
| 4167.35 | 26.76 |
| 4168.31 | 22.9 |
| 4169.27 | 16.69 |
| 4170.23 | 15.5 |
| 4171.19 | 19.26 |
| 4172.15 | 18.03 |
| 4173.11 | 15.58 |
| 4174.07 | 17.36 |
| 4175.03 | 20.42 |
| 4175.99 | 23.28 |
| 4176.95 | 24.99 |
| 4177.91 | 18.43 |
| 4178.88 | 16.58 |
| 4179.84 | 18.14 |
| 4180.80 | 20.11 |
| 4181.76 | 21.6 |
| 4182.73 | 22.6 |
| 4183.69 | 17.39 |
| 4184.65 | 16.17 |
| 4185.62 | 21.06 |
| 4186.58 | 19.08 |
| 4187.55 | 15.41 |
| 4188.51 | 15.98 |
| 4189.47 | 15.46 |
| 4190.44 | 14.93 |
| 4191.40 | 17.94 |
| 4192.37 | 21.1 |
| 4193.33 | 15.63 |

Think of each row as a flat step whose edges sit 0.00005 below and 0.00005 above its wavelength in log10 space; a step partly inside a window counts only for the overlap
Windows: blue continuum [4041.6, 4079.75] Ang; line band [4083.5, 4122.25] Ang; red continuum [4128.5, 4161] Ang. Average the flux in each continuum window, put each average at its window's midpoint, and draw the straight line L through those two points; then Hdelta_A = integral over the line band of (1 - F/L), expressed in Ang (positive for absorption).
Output 1.1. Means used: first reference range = 21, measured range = 19.4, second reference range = 18.9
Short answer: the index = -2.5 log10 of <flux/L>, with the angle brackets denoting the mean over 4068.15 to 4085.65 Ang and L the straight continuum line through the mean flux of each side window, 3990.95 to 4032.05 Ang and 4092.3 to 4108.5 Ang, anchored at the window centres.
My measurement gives 0.087 mag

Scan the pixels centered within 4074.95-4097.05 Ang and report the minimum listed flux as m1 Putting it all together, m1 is 10.7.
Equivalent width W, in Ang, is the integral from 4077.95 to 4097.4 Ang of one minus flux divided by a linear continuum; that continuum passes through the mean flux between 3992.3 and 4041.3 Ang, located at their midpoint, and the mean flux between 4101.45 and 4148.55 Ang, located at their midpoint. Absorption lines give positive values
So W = 3.0 Ang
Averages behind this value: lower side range 22.1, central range 17.6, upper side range 20.1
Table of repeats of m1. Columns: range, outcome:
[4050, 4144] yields 6.207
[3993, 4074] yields 13.56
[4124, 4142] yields 12.94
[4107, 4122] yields 11.95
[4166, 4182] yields 15.5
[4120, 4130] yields 17.43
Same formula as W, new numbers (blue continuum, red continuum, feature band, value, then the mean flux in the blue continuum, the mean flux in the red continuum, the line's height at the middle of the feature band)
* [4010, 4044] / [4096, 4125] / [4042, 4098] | 4.5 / 22.1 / 20.7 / 21.4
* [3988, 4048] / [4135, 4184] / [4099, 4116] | -1.7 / 22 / 18.9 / 20.1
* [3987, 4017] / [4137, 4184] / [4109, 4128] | 1.2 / 22.5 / 19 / 19.9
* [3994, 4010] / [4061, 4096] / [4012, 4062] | -2.1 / 21.7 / 19.4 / 20.6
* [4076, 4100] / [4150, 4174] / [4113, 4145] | -2.8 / 17.7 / 18.3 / 18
